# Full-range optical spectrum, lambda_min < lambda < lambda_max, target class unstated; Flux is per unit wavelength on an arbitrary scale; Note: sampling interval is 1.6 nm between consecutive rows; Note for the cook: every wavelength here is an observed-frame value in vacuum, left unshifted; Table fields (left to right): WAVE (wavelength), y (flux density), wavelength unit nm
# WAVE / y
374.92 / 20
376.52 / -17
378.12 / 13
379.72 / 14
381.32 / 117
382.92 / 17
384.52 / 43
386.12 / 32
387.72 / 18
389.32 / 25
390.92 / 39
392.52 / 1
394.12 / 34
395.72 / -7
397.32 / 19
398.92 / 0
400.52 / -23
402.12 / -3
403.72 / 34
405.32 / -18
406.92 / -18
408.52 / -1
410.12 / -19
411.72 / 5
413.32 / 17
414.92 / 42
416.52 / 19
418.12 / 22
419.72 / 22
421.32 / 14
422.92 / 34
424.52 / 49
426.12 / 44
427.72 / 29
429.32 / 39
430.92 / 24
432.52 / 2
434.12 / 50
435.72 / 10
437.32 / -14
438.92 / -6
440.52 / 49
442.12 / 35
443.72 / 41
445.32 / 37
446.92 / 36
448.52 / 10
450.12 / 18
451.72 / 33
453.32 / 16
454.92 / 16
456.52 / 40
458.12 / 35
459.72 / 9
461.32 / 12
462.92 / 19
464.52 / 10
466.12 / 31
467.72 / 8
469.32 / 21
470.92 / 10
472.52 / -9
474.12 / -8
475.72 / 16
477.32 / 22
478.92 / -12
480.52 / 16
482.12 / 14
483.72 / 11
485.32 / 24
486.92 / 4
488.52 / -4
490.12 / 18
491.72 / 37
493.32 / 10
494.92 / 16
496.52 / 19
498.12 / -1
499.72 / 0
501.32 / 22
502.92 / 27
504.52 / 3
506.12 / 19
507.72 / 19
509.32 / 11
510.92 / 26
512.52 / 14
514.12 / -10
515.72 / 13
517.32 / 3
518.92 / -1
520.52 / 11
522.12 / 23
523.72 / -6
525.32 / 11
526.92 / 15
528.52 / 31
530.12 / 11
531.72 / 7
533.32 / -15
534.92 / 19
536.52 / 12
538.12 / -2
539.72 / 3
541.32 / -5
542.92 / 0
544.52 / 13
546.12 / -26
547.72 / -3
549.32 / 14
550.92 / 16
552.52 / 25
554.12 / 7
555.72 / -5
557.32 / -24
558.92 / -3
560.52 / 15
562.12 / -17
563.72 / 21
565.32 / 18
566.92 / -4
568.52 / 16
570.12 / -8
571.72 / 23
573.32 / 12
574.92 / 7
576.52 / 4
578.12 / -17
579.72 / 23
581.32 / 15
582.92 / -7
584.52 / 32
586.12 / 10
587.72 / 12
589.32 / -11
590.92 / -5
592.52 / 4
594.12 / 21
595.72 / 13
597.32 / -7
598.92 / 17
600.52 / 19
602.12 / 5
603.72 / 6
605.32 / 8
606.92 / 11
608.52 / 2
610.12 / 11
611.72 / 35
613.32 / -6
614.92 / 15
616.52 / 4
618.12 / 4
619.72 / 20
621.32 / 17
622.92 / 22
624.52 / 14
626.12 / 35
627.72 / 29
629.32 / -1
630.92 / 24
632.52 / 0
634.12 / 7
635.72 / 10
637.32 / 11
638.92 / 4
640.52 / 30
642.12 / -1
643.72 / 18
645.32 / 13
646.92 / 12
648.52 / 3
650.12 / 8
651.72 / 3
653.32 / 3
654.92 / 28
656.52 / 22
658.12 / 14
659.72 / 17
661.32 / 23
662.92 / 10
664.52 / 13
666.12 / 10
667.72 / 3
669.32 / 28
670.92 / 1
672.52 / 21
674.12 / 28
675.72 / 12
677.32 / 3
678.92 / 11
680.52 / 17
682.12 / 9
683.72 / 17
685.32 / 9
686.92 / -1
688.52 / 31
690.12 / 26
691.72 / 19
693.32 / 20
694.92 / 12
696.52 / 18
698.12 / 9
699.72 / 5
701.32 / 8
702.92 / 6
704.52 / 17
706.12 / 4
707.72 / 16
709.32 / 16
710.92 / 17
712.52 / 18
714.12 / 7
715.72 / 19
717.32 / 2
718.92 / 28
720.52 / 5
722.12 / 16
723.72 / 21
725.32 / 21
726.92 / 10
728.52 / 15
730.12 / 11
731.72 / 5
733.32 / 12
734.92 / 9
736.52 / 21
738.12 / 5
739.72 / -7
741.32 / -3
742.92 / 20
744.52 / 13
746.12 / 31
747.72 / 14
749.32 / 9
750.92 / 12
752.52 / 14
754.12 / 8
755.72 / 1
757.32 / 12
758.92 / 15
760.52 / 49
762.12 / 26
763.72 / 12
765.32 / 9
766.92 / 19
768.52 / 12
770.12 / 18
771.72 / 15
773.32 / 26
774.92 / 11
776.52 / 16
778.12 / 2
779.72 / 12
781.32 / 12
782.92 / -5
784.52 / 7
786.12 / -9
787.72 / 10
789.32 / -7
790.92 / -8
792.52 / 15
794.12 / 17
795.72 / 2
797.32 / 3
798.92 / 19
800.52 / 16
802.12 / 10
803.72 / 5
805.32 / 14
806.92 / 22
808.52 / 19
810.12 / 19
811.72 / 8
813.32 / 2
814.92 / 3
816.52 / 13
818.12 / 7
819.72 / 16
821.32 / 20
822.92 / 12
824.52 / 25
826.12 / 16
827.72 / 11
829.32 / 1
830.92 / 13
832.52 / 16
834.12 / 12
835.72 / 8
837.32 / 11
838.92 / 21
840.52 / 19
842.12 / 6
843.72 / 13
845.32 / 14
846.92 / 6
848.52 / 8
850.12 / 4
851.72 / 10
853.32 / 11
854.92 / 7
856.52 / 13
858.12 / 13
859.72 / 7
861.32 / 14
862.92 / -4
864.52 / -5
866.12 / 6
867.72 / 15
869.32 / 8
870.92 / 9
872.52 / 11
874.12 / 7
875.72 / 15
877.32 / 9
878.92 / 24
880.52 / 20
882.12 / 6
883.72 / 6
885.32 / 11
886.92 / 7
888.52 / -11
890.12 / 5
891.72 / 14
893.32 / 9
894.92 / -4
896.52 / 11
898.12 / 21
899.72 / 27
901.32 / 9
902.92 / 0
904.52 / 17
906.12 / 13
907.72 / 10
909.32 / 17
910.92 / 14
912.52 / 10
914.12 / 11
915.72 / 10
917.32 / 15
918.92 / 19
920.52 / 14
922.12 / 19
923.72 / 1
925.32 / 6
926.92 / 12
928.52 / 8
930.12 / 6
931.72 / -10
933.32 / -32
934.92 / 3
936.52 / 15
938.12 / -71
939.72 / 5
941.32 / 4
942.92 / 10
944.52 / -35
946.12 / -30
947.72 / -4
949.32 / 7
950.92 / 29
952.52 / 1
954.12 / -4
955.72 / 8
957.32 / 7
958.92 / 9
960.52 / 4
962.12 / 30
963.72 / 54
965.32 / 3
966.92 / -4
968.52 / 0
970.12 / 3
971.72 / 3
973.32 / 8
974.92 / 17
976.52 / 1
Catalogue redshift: 1.58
